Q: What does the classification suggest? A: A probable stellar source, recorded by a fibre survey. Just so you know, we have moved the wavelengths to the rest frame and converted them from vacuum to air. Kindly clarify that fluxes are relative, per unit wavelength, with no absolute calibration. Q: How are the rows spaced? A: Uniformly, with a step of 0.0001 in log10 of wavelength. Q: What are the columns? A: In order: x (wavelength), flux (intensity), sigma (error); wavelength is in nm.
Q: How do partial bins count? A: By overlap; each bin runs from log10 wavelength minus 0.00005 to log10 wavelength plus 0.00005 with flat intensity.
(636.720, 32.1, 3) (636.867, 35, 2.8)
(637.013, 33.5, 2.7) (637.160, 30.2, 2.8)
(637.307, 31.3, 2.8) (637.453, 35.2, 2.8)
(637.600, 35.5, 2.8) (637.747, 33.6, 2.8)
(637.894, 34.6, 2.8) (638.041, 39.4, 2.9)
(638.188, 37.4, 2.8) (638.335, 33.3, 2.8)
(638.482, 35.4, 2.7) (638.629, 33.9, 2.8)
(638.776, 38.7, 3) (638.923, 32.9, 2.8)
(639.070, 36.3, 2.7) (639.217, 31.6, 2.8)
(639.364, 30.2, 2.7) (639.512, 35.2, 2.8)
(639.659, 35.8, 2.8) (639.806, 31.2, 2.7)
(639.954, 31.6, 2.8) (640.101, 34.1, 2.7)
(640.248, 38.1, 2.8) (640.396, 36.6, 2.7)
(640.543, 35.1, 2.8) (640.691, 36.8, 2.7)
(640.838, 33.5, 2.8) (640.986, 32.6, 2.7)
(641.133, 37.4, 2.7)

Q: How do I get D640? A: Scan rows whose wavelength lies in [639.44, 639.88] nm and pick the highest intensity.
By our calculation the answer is 35.8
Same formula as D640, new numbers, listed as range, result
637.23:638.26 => 39.4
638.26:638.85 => 38.7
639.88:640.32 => 38.1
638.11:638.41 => 37.4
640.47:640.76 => 36.8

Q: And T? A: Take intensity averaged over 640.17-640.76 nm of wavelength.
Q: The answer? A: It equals 36.6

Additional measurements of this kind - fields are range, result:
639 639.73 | 33.8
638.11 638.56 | 35.4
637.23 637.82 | 33.9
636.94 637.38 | 31.7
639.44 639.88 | 34.1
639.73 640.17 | 32.3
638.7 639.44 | 33.9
